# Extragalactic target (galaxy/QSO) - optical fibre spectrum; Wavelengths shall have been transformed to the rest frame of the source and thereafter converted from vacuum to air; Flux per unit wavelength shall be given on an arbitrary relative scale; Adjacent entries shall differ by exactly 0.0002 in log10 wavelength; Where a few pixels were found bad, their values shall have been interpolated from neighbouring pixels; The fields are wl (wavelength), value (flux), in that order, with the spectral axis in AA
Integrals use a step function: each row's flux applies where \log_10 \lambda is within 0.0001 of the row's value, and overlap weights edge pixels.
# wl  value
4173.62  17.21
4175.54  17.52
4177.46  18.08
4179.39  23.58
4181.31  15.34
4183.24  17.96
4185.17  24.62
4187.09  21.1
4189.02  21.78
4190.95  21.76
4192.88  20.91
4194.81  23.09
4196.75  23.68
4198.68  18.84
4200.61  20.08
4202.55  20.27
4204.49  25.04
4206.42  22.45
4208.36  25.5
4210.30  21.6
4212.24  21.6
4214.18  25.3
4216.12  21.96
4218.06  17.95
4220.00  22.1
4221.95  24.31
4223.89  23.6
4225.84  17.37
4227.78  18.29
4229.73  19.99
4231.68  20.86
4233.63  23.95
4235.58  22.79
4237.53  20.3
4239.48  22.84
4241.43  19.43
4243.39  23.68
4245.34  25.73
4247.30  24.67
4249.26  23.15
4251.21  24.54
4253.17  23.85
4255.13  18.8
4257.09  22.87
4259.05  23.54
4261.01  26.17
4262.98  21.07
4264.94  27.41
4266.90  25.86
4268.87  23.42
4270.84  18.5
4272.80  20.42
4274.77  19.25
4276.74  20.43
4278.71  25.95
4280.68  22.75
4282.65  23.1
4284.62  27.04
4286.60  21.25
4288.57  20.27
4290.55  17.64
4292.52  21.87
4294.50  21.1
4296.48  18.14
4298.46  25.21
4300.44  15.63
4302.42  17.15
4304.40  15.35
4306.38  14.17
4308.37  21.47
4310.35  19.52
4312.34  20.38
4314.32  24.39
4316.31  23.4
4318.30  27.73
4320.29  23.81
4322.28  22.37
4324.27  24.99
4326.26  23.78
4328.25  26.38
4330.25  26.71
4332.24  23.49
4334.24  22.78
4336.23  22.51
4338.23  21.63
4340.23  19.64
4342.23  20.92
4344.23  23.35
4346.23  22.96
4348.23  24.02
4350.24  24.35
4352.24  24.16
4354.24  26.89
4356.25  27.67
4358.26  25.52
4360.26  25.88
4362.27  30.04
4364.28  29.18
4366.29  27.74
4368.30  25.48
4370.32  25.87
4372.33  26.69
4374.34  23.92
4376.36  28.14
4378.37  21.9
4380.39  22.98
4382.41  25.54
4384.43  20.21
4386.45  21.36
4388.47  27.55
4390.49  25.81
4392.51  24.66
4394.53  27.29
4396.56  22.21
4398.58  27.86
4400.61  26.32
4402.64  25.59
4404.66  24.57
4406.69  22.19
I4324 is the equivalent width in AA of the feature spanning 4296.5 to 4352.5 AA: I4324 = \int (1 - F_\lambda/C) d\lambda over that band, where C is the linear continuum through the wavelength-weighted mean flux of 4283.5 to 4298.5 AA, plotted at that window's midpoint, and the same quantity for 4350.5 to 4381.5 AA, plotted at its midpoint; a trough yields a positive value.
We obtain 3.2 AA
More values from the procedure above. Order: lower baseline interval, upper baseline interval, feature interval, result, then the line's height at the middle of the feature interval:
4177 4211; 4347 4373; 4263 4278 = 1.0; 23.7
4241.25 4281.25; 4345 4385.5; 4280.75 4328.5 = 5.1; 24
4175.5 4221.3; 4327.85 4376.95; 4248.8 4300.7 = 2.0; 23.2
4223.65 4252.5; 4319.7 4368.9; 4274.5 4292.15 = 0.8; 23.2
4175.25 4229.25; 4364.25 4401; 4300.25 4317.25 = 3.2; 23.6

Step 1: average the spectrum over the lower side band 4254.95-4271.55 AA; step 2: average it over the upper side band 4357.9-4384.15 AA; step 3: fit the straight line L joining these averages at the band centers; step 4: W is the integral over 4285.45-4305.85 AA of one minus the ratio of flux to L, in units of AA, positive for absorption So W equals 4.1 AA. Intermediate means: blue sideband 23.3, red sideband 25.9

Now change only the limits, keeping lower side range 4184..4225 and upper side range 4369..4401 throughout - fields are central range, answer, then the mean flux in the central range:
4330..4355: 1.1 AA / 23.2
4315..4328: -0.3 AA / 24.5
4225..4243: 1.5 AA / 20.8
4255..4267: -0.4 AA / 23.9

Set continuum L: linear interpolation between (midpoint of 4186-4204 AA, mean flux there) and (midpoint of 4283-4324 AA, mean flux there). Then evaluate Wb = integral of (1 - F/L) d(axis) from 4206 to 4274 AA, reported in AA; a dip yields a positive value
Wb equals -3.9 AA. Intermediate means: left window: 21.4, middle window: 22.4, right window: 21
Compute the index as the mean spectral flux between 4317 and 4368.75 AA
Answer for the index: 24.8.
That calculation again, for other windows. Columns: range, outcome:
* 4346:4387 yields 25.3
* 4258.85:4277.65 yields 22.6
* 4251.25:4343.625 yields 22.1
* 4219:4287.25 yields 22.6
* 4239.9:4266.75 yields 23.5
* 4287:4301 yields 20.2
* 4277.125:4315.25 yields 20.6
